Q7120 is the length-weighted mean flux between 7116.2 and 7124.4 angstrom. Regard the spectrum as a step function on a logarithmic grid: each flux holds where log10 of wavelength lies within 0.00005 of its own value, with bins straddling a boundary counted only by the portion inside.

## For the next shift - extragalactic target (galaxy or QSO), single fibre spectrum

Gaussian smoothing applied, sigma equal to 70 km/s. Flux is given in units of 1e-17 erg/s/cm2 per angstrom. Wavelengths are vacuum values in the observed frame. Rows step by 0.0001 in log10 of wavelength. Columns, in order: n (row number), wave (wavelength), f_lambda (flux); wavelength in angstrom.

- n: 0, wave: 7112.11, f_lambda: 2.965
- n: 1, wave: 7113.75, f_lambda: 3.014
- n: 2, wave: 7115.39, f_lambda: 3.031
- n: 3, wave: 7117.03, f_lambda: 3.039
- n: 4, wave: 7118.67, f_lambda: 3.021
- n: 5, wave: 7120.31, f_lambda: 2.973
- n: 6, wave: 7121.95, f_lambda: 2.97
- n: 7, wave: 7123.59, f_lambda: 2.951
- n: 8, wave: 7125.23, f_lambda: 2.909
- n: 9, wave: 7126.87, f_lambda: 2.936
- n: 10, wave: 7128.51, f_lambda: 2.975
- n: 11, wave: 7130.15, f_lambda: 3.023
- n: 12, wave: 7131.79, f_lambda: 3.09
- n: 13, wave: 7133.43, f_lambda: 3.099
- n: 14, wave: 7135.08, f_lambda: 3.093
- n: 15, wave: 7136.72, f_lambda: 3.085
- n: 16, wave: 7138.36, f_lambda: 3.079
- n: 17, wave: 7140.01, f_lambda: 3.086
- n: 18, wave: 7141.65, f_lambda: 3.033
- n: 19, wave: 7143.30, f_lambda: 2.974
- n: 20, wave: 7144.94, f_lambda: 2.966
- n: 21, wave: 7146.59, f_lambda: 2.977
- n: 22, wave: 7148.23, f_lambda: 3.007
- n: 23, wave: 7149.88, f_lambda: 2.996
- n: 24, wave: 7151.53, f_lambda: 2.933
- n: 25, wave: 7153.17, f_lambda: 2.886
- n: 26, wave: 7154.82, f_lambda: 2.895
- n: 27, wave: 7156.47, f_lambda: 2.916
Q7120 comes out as 2.99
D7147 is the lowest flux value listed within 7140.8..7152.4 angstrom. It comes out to 2.933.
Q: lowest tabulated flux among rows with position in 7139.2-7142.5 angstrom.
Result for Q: 3.033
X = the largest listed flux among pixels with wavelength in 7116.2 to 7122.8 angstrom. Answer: 3.039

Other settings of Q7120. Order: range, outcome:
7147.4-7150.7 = 3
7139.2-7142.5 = 3.06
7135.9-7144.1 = 3.05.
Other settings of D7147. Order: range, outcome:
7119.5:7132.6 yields 2.909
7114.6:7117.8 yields 3.031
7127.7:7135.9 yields 2.975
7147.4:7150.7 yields 2.996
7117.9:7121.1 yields 2.973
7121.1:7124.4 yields 2.951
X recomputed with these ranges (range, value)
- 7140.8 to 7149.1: 3.033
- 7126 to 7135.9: 3.099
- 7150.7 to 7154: 2.933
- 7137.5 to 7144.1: 3.086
